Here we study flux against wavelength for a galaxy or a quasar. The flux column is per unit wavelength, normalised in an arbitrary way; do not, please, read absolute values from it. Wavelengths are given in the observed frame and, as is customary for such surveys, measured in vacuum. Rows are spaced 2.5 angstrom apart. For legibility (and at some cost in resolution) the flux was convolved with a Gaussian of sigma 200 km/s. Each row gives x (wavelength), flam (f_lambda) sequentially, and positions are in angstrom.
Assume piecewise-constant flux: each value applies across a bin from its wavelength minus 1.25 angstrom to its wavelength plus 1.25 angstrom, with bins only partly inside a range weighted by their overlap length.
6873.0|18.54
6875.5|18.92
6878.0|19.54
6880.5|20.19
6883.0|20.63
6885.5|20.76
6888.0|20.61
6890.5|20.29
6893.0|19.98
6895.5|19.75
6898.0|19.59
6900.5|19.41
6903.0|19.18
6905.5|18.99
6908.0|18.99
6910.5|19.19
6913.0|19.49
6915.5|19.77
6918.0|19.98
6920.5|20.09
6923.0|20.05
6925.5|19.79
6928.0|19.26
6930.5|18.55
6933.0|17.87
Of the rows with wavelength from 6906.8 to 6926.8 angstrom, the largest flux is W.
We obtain 20.09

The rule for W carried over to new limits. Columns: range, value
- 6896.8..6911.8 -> 19.59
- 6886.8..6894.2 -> 20.61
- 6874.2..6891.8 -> 20.76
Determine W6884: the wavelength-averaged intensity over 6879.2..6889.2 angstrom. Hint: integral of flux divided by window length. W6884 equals 20.5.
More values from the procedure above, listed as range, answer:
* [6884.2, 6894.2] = 20.4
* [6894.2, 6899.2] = 19.7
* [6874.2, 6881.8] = 19.6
